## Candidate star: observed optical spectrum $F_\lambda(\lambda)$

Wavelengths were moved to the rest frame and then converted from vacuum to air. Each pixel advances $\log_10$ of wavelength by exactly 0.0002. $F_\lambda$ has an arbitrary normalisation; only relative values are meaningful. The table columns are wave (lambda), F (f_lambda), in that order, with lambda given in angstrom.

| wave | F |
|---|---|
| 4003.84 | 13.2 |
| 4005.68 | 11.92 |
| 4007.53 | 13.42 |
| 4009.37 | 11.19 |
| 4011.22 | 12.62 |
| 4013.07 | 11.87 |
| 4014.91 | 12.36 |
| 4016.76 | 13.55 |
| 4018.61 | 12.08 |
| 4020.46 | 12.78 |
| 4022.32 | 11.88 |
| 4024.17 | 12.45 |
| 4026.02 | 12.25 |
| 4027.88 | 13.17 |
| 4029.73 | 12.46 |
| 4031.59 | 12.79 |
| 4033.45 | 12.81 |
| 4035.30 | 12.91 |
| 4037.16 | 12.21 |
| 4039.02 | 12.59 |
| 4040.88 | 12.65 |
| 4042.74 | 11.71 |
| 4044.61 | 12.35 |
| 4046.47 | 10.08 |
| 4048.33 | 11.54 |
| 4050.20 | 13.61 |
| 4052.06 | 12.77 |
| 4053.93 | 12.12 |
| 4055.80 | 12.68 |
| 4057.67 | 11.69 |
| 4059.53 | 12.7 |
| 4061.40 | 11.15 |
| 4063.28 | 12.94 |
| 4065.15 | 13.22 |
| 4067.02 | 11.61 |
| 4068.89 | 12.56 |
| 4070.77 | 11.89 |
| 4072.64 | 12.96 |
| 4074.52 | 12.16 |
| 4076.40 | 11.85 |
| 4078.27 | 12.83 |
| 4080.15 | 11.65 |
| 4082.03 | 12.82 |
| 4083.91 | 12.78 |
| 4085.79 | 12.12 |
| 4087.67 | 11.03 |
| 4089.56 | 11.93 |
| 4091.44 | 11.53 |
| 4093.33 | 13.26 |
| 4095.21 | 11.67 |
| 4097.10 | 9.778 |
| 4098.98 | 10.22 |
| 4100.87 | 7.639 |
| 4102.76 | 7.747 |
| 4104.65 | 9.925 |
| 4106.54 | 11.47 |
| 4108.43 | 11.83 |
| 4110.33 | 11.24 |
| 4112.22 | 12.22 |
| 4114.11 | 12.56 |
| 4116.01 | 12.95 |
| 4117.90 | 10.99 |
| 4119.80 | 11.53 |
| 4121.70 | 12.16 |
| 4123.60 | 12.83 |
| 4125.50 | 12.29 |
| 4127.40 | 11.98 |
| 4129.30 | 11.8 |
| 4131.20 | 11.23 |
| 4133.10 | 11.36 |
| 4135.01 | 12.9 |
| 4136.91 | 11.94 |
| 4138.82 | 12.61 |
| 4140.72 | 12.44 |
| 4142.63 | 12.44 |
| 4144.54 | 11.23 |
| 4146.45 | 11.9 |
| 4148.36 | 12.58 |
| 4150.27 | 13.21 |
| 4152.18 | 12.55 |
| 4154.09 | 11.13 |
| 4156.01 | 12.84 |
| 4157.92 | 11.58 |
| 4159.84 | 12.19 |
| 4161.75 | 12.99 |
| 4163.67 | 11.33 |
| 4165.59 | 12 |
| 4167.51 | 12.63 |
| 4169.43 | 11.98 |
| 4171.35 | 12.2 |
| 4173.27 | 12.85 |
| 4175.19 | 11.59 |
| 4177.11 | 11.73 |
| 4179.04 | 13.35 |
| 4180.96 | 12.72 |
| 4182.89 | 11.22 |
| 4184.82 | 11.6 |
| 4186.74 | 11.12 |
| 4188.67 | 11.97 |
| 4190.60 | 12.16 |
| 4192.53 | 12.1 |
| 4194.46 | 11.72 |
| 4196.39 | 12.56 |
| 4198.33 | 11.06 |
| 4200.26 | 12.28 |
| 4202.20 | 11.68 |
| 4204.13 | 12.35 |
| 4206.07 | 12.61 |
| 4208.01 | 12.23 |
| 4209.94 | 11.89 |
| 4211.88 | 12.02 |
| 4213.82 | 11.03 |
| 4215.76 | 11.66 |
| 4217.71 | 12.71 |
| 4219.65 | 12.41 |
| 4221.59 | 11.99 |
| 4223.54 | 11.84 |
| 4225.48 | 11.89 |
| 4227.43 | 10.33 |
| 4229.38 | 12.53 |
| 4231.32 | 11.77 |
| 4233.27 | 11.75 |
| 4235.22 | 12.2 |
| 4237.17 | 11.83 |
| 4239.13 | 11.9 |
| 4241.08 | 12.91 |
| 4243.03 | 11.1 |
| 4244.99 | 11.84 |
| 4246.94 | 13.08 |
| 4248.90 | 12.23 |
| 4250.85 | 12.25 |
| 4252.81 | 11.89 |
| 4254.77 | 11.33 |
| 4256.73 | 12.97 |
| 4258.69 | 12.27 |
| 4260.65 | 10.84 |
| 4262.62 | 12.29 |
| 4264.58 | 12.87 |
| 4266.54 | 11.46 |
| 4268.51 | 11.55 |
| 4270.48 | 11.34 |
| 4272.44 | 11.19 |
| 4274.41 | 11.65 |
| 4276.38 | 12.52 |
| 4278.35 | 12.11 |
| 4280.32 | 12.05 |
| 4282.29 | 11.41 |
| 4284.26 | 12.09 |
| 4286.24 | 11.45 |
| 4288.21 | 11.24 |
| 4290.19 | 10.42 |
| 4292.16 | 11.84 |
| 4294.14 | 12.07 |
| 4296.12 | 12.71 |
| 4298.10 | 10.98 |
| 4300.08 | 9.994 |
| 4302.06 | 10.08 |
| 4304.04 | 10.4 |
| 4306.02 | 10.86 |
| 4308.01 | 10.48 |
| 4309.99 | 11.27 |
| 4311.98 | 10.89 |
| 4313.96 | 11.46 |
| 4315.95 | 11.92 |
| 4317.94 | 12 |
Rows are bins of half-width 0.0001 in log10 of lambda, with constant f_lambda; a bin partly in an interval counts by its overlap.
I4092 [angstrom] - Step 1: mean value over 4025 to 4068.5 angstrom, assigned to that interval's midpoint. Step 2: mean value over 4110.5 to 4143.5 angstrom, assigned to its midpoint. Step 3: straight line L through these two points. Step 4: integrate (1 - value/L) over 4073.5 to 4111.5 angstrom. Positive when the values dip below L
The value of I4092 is 2.9 angstrom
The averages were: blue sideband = 12.4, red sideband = 12.1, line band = 11.3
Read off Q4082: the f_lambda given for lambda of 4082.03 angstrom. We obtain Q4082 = 12.82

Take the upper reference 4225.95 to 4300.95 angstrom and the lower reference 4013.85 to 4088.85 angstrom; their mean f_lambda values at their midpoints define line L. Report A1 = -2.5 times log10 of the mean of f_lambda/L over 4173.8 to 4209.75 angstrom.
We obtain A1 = 0.00 mag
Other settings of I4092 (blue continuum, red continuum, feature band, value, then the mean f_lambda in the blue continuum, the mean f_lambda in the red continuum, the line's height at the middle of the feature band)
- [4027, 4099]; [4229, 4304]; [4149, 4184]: -0.7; 12.2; 11.8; 12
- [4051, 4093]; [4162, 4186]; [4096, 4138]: 3.0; 12.2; 12.1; 12.2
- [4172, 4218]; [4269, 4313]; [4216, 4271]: -1.5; 12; 11.3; 11.7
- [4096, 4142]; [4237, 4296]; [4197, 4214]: -0.4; 11.4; 11.9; 11.7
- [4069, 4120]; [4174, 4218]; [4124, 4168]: -1.5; 11.5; 12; 11.7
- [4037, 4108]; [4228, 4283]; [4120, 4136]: -0.3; 11.8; 12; 11.8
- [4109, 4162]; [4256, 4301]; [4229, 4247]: -0.3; 12.1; 11.7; 11.8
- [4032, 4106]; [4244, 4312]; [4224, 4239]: -0.1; 11.8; 11.6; 11.7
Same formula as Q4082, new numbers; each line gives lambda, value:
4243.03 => 11.1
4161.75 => 12.99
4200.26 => 12.28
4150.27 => 13.21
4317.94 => 12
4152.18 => 12.55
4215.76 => 11.66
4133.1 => 11.36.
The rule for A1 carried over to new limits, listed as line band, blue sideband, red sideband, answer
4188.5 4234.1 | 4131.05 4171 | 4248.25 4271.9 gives 0.008 mag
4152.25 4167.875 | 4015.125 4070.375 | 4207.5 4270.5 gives 0.003 mag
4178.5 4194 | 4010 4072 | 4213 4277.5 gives 0.006 mag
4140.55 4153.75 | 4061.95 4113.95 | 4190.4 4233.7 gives -0.046 mag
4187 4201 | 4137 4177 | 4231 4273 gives 0.016 mag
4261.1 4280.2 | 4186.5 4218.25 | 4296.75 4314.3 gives -0.068 mag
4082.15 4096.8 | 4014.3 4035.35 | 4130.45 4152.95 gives 0.036 mag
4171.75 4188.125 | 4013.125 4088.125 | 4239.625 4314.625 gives -0.009 mag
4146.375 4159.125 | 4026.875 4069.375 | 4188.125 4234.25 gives -0.017 mag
